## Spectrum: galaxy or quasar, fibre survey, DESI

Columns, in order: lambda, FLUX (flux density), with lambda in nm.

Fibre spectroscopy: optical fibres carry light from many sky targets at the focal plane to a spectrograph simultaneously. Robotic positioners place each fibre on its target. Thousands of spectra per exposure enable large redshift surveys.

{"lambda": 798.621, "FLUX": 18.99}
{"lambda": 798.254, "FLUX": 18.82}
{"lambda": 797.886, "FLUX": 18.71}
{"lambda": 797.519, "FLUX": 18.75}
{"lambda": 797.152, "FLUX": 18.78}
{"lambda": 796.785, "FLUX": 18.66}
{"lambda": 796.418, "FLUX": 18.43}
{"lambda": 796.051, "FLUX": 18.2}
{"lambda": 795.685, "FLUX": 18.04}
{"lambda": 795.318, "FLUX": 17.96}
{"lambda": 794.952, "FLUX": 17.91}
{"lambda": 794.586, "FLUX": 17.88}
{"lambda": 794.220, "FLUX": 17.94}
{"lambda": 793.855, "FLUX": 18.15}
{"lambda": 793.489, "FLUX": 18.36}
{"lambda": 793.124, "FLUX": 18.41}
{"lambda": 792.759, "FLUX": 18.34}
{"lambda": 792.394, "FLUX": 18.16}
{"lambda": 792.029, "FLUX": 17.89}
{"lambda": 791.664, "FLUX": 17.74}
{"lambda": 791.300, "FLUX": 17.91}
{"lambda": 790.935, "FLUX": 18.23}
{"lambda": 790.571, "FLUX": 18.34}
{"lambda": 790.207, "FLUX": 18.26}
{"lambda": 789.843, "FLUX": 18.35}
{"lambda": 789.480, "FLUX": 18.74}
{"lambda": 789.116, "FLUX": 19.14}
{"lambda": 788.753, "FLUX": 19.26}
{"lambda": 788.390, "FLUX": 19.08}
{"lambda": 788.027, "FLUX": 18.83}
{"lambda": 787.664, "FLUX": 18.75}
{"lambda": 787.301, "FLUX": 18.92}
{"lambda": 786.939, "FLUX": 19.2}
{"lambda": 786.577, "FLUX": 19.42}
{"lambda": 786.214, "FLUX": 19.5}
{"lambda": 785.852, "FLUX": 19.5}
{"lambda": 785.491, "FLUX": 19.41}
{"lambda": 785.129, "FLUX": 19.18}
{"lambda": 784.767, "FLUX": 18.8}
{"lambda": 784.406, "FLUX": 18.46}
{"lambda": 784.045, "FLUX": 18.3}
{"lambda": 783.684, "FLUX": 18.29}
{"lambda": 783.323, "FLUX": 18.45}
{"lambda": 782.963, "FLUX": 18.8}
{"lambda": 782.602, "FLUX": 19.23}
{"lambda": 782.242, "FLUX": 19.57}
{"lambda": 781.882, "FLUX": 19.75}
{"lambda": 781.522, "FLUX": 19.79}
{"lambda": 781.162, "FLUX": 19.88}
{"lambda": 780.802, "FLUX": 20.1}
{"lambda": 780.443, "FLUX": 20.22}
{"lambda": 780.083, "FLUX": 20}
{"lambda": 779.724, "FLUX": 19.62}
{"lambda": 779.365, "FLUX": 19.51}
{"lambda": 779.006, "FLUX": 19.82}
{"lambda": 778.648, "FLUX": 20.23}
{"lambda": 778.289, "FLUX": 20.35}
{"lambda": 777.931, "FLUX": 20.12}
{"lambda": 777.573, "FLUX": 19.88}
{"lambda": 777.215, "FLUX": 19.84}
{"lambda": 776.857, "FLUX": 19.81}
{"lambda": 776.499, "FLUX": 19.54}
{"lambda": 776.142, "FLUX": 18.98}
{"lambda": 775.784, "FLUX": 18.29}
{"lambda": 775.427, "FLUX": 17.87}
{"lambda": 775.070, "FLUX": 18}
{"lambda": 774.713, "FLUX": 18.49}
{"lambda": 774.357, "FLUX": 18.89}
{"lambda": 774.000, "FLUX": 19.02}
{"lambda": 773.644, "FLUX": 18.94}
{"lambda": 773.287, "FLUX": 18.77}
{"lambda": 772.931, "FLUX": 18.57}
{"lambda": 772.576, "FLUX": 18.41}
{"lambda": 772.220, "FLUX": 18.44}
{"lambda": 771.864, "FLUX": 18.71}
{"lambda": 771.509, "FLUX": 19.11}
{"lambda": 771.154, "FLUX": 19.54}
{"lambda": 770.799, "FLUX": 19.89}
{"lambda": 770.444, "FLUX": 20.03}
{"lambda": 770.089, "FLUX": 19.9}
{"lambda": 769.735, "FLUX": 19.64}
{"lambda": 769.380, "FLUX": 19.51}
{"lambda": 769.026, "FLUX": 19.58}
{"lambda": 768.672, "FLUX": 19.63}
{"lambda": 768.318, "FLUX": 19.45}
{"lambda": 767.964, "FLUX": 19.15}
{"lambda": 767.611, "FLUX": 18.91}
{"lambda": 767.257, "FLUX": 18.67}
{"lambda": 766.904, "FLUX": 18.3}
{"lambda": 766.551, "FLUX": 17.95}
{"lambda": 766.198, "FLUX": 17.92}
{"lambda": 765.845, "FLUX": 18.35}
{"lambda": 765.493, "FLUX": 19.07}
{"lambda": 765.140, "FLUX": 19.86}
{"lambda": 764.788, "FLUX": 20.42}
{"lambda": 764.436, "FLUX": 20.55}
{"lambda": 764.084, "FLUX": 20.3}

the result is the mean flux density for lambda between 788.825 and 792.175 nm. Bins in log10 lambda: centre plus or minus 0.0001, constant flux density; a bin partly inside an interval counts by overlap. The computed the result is 18.3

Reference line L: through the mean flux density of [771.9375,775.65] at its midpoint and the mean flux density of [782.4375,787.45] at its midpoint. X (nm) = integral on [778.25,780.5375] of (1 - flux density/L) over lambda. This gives -0.14 nm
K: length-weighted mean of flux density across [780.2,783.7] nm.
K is 19.5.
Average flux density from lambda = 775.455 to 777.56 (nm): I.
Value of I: 19.2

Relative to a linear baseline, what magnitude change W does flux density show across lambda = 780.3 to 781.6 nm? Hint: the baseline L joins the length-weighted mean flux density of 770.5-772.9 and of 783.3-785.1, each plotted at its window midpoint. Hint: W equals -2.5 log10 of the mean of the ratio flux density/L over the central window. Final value -0.08 mag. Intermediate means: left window 19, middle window 20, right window 18.5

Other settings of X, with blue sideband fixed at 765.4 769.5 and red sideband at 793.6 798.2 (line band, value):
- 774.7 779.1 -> -0.16 nm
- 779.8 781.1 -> -0.10 nm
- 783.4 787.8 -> -0.11 nm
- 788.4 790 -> -0.04 nm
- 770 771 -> -0.06 nm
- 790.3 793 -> 0.04 nm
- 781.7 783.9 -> -0.05 nm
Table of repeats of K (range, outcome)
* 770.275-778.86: 19.2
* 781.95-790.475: 18.9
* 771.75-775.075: 18.7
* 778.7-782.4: 19.8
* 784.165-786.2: 19.1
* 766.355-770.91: 19.3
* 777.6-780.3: 19.9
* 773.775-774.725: 18.9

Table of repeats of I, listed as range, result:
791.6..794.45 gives 18.1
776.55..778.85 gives 20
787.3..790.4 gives 18.8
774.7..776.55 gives 18.5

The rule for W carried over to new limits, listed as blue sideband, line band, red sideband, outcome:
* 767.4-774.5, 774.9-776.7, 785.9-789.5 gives 0.04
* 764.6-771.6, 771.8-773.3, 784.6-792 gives 0.03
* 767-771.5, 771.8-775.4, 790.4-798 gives 0.04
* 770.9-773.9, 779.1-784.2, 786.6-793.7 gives -0.04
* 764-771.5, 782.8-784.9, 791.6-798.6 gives 0.01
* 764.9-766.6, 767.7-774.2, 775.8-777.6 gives -0.01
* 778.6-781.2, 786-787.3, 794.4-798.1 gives 0.00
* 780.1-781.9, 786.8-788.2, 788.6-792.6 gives 0.00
